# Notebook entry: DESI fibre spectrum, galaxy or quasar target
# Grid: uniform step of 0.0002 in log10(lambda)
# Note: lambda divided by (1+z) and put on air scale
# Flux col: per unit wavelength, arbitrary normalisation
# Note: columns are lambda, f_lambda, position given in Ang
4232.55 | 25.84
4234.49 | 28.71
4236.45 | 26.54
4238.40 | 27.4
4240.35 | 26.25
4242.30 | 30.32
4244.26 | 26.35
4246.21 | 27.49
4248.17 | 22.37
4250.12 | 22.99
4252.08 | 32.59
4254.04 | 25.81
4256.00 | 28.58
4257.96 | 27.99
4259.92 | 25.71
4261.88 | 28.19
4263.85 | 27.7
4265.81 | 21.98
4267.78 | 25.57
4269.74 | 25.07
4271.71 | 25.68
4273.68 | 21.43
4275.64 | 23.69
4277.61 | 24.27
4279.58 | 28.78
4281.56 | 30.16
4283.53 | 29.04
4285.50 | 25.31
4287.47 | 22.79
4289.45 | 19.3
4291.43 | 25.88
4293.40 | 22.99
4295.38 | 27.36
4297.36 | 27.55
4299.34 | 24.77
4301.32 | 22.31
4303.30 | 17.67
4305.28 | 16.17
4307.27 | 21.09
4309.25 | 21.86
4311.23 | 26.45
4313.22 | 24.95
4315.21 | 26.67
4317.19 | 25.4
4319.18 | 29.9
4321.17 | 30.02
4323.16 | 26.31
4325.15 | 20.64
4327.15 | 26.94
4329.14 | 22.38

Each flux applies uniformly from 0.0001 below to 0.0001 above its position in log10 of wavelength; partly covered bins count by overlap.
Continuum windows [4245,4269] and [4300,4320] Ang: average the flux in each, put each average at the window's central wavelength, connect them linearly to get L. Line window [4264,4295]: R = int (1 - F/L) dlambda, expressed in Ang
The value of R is 0.2 Ang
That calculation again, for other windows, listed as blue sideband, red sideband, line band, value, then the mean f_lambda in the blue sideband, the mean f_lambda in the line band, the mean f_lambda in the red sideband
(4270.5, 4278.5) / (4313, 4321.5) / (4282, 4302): 0.3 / 23.8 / 24.9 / 27.4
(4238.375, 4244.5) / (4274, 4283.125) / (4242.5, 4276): 1.5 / 27.8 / 26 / 26.5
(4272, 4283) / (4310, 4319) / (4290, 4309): 2.4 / 25.8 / 22.7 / 26.1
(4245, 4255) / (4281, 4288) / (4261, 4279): 1.2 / 26.3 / 24.9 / 26.9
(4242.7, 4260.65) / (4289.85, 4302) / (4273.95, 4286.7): -0.5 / 26.8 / 26.5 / 24.9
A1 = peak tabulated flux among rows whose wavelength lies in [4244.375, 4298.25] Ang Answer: 32.59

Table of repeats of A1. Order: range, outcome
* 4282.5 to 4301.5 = 29.04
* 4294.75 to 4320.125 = 29.9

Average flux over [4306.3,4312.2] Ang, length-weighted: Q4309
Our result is 23.2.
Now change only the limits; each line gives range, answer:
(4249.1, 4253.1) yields 27.7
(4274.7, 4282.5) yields 26.7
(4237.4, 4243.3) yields 28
